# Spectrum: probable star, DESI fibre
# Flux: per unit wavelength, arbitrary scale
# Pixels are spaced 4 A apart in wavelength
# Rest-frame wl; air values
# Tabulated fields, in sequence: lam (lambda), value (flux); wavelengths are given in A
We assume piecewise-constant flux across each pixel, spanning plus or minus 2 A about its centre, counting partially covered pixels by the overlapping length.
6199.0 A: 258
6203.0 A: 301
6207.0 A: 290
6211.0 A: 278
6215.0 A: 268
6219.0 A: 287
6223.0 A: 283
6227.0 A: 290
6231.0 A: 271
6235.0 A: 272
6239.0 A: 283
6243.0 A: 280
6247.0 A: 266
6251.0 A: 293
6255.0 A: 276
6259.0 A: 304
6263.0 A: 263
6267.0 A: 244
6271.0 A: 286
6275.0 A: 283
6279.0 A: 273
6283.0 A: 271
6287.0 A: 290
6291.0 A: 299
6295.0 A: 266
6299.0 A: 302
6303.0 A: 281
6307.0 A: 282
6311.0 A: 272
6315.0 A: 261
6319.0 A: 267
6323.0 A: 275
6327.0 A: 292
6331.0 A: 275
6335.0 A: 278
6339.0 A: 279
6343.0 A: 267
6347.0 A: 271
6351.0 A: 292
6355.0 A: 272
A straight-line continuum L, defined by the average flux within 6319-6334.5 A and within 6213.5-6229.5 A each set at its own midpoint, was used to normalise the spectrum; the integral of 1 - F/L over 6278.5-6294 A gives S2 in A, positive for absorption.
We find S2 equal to -0.17 A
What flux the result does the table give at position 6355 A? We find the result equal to 272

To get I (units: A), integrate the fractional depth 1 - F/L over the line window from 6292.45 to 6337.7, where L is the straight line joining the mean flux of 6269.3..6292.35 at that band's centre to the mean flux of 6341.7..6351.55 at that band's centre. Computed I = 0.2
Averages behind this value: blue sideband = 283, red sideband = 275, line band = 278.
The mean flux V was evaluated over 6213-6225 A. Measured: 279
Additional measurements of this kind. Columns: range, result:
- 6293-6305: 283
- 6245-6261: 285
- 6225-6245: 279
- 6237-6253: 280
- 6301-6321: 273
